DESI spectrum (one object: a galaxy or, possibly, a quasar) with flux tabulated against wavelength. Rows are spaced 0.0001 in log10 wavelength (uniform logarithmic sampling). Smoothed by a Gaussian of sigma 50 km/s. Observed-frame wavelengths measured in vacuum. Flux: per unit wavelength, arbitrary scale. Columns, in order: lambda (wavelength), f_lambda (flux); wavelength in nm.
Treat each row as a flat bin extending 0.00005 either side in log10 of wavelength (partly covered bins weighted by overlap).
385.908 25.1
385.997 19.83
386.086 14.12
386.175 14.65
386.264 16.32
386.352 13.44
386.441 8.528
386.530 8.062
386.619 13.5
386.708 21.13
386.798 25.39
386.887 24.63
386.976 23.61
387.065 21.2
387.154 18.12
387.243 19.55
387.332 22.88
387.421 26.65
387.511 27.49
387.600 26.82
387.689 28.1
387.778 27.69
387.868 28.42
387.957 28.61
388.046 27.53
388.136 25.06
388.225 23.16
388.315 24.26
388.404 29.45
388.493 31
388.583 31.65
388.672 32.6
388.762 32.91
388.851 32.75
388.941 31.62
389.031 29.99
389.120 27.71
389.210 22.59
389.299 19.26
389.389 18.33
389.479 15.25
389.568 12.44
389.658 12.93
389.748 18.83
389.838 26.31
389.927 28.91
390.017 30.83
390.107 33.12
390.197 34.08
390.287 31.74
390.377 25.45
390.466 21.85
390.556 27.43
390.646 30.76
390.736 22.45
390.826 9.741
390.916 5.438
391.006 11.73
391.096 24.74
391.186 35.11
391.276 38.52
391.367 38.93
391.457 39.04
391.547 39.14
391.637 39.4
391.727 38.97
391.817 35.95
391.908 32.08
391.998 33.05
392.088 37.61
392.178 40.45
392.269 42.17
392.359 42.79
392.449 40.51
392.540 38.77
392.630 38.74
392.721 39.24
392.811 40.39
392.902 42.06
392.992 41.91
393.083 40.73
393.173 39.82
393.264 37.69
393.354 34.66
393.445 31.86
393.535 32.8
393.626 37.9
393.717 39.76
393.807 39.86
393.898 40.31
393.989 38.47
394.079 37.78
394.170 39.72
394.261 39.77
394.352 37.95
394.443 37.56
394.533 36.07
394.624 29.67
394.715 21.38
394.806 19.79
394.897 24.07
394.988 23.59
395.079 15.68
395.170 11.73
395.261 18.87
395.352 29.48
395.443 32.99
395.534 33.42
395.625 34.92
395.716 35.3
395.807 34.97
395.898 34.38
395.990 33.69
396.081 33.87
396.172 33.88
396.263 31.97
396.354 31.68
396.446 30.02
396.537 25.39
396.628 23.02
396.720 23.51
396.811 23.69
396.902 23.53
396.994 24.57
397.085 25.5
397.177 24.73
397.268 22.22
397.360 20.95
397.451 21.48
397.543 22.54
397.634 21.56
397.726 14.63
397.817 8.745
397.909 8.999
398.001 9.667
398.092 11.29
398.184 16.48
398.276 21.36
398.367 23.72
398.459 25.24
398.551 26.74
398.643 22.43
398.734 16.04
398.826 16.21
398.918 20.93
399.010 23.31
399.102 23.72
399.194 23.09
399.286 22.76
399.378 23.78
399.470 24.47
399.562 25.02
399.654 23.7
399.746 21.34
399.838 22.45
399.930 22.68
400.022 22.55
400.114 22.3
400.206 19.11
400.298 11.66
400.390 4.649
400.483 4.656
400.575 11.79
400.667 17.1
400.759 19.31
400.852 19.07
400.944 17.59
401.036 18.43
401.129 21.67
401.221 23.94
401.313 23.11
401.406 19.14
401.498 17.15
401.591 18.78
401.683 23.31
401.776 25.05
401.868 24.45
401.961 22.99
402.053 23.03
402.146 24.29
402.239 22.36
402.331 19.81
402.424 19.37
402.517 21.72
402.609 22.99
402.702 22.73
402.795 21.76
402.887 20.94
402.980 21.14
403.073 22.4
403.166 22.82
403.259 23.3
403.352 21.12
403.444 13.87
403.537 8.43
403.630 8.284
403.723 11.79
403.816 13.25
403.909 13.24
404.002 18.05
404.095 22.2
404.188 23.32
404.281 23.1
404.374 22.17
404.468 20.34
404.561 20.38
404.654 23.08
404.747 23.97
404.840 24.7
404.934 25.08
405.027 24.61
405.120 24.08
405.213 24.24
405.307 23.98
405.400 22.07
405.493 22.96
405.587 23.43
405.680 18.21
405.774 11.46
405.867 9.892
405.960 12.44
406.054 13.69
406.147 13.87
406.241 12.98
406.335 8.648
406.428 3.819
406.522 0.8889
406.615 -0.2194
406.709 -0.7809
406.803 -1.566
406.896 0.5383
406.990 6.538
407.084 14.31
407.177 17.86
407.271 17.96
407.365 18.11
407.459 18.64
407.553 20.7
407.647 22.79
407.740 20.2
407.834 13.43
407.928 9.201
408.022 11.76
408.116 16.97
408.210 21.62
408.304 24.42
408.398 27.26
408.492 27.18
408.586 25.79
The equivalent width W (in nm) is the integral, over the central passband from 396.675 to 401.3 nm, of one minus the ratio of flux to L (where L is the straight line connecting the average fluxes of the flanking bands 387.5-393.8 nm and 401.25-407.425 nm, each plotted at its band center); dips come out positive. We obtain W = 0.603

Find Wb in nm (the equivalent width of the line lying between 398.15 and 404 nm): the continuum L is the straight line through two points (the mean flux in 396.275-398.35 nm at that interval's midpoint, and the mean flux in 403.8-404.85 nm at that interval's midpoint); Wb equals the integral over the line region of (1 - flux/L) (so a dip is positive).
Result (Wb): 0.27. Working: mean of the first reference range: 20.9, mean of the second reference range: 20.7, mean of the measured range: 19.9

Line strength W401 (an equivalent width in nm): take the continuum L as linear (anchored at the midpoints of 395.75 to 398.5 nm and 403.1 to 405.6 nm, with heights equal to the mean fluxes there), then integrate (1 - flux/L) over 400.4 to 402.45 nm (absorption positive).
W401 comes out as 0.190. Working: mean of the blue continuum 23.6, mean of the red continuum 20.3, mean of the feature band 19.6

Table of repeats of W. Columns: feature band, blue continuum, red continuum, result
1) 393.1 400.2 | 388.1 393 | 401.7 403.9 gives -0.39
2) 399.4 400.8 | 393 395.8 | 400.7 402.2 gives 0.32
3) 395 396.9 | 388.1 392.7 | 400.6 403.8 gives -0.27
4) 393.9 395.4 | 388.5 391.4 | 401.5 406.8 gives -0.39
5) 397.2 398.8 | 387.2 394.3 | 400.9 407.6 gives 0.36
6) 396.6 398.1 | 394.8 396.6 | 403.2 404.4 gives 0.39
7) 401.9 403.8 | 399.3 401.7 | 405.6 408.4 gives -0.31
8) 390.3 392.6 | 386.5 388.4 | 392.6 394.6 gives 0.12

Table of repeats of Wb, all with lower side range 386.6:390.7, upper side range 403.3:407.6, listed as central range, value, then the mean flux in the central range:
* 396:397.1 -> -0.36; 27.8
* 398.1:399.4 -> -0.13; 21.5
